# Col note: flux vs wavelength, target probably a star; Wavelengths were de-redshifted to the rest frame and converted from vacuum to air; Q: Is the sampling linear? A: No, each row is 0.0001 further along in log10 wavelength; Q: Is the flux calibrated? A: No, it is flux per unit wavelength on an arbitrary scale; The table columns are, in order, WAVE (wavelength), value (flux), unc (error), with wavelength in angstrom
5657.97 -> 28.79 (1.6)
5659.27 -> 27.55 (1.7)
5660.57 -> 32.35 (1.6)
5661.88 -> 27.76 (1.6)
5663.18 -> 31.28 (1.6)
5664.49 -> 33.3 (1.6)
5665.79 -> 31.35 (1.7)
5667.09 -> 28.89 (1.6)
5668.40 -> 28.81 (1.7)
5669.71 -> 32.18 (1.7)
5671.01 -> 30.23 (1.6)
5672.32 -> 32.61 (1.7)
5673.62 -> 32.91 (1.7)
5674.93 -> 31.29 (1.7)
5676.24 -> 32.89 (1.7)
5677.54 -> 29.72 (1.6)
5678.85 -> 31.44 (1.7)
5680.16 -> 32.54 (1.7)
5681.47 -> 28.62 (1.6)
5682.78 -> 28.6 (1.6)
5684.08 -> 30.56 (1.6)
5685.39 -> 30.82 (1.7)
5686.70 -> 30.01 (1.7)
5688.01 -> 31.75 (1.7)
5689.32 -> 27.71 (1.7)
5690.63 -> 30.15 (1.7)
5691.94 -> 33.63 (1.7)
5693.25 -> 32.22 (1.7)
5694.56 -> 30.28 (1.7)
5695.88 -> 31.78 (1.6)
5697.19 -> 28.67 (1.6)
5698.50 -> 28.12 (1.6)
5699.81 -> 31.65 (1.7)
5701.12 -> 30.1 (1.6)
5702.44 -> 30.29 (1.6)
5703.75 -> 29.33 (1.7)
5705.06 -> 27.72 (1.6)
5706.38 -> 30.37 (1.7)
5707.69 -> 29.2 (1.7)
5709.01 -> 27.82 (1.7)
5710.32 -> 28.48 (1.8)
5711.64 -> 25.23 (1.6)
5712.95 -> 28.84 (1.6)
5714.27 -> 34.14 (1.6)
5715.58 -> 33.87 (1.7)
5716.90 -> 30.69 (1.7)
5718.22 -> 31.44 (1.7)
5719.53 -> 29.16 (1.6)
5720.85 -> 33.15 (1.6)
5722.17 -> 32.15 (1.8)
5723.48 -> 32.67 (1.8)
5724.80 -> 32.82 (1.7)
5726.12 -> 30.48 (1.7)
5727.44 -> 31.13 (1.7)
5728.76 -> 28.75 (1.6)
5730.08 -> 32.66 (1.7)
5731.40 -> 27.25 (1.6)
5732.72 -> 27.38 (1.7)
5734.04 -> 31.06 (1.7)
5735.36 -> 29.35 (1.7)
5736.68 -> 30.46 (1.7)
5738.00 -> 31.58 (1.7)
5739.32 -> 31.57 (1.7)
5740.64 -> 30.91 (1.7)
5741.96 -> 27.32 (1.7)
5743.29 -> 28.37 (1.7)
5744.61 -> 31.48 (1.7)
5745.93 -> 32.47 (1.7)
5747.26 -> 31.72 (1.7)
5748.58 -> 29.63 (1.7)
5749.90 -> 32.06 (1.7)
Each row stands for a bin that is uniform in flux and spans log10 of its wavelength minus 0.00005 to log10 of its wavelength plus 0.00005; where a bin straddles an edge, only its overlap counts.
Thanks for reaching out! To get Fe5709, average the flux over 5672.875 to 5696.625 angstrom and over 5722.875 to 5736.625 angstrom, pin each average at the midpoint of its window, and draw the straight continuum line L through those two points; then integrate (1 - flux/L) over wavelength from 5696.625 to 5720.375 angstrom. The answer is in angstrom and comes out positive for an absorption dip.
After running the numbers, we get 0.7 angstrom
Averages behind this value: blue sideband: 30.9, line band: 29.8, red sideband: 30.3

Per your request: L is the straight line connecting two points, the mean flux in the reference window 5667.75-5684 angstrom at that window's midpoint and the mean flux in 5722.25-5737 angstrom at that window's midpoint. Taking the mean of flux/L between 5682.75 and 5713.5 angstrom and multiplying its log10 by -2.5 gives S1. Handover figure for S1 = 0.04 mag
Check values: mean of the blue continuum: 31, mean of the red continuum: 30.4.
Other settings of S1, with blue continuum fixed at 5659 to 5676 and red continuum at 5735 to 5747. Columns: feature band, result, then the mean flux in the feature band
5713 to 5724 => -0.05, 32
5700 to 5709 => 0.04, 29.5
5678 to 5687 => 0.02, 30.4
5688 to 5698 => 0.00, 30.7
